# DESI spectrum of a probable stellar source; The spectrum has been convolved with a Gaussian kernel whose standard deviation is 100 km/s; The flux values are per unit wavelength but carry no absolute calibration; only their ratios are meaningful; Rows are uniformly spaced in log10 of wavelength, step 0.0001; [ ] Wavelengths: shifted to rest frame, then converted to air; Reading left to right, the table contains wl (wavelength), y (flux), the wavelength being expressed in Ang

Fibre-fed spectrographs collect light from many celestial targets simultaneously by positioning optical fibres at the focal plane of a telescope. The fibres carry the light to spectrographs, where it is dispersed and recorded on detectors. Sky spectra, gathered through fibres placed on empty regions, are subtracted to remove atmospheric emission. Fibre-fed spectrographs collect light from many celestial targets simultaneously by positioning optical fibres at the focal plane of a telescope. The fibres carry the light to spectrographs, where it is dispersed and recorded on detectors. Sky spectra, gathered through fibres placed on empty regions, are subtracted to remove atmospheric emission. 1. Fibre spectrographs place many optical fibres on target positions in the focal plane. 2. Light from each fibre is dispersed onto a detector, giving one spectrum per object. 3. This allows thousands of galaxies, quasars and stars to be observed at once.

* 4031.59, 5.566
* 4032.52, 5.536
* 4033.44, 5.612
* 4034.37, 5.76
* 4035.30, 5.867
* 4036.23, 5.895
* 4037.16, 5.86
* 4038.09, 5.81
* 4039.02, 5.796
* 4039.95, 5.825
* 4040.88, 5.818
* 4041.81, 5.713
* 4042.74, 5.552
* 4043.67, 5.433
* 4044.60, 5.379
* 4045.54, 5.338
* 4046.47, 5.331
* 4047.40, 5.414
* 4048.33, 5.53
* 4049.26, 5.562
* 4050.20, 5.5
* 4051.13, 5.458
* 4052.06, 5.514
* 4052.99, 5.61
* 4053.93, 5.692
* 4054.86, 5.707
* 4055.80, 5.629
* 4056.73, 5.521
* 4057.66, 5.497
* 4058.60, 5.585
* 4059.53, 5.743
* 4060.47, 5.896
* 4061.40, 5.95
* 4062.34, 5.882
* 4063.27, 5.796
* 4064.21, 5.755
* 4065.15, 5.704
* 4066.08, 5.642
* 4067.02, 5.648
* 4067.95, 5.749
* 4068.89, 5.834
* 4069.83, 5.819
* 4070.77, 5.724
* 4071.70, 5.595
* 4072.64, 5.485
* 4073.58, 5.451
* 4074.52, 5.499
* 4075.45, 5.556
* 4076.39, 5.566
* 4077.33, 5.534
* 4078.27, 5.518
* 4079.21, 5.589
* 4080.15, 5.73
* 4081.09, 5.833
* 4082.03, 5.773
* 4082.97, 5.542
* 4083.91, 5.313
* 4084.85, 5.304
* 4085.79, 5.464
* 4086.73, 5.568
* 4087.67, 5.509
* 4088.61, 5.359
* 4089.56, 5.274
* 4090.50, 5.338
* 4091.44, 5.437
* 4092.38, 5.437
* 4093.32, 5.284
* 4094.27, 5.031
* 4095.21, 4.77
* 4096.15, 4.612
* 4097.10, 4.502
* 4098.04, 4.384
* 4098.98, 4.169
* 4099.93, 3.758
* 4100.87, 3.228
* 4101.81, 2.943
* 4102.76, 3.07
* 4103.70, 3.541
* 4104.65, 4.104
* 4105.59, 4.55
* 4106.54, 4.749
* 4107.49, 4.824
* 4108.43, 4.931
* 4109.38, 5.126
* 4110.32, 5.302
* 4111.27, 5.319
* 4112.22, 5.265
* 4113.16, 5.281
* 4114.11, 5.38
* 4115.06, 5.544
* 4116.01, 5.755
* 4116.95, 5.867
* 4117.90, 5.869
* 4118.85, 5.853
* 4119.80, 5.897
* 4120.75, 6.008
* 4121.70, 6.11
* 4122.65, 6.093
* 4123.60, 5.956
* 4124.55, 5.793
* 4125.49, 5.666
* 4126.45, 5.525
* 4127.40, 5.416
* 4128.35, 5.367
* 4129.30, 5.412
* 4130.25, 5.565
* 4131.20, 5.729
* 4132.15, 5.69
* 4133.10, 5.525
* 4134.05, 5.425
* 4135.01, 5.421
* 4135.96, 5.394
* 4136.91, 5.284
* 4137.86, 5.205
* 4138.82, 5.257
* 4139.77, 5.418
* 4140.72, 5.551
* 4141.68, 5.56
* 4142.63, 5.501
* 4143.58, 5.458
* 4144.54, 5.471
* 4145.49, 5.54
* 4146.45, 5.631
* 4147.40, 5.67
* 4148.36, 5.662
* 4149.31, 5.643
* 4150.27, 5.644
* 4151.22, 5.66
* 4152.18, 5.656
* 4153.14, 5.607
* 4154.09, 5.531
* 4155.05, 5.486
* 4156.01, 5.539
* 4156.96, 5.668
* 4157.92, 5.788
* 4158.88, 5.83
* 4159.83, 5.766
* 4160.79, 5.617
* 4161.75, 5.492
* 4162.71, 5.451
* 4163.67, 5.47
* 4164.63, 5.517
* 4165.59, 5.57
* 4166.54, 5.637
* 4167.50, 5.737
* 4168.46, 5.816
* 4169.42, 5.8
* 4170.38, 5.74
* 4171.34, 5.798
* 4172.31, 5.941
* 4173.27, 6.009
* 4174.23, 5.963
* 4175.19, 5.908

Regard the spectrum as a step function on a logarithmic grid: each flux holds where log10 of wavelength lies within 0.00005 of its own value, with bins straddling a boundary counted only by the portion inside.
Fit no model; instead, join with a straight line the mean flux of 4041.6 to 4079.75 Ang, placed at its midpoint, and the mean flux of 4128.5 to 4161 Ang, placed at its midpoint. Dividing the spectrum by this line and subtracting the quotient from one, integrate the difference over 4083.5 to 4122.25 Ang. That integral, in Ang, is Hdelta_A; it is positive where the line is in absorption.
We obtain 4.0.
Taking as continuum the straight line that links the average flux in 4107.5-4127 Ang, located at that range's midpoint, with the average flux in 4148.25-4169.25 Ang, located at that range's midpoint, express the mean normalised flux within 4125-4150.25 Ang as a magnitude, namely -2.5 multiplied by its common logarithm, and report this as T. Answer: 0.02 mag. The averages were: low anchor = 5.61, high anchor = 5.63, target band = 5.5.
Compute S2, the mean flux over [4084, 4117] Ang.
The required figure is 4.85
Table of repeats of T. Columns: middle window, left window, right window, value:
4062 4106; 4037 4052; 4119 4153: 0.09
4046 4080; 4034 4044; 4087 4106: -0.08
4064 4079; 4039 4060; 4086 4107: -0.11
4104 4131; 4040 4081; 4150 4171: 0.04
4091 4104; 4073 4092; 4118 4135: 0.28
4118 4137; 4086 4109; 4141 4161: -0.10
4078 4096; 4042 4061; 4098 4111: -0.16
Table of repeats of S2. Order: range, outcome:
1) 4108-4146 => 5.54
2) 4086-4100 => 5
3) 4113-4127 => 5.78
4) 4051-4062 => 5.66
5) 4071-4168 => 5.35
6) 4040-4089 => 5.6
